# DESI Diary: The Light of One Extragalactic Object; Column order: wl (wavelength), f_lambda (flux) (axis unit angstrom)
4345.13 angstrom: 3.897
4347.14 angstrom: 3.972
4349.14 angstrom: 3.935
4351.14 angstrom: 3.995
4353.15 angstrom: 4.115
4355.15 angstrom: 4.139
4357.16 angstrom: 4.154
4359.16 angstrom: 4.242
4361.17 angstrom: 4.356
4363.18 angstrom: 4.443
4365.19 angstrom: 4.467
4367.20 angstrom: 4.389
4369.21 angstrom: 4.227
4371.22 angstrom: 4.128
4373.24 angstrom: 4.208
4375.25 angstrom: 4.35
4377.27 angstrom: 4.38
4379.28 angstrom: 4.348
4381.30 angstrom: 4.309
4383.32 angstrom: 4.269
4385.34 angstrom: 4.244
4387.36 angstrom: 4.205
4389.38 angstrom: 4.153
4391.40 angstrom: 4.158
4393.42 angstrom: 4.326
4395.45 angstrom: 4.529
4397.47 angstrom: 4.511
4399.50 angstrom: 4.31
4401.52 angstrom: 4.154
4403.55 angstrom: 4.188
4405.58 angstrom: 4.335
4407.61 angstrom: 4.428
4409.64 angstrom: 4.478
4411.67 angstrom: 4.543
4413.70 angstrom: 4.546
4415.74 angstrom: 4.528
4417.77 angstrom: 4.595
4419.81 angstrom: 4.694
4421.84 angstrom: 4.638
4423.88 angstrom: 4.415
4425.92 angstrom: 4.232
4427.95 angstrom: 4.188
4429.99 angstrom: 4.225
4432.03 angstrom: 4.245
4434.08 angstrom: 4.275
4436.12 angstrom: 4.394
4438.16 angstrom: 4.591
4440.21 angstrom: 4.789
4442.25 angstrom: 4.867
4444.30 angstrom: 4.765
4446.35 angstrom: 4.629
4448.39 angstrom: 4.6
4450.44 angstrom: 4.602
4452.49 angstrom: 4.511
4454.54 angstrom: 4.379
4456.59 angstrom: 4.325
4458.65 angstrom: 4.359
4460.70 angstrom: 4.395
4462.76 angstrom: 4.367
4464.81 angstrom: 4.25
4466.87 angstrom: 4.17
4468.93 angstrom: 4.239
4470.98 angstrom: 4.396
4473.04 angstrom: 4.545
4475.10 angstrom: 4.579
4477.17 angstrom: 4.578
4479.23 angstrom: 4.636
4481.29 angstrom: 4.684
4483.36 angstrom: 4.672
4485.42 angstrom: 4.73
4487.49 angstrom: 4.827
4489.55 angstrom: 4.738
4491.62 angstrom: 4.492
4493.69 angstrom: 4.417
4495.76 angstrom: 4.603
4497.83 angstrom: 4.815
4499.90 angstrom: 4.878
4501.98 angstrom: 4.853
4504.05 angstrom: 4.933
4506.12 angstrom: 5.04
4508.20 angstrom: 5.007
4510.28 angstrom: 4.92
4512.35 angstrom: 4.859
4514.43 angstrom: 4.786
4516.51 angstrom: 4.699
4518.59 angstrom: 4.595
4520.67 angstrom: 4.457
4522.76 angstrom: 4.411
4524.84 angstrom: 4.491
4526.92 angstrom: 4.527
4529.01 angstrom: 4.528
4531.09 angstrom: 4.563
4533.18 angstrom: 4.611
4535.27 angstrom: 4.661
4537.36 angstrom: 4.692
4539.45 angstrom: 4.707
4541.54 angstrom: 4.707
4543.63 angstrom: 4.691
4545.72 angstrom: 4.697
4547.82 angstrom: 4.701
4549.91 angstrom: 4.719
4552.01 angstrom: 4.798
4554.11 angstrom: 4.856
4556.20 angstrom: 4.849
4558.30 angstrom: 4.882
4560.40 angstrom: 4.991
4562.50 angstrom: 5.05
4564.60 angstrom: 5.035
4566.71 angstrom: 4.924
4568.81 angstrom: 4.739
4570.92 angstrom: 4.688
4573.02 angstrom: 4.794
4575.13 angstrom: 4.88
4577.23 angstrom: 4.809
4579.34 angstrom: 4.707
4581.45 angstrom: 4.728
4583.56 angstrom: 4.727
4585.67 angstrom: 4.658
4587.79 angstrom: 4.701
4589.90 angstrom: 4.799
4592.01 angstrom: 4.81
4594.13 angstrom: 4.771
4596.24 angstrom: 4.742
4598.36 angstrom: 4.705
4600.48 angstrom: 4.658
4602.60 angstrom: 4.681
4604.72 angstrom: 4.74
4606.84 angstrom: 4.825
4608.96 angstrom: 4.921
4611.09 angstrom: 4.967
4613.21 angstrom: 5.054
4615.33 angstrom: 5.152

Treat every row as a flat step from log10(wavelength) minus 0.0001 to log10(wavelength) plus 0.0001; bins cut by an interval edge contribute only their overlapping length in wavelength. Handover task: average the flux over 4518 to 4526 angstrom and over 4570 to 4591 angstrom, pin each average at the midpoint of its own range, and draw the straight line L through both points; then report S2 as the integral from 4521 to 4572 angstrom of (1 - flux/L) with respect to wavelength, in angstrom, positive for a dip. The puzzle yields -1.4 angstrom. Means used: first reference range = 4.48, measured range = 4.73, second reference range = 4.75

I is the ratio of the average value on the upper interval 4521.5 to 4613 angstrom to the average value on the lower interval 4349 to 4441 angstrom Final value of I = 1.10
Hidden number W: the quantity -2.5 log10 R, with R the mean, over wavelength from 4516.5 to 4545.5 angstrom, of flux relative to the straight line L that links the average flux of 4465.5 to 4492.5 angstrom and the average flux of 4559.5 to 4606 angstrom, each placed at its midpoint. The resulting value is 0.02 mag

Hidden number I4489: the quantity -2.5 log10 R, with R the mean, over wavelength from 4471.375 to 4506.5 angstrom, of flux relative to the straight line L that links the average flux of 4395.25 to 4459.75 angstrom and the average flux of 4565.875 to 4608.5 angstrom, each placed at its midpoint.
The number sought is -0.028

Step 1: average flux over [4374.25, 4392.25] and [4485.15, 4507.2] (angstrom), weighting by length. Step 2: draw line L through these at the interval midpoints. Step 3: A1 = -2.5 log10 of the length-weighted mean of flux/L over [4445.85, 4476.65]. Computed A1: 0.044 mag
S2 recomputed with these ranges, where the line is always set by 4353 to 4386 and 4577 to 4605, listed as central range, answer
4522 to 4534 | 0.2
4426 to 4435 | 0.4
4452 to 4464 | 0.2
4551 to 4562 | -0.5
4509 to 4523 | -0.4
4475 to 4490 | -0.6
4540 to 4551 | -0.2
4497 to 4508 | -0.9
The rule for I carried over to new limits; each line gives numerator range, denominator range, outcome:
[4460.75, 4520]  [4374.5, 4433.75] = 1.07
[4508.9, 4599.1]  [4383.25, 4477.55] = 1.07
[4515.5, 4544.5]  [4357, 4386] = 1.07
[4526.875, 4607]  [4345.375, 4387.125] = 1.12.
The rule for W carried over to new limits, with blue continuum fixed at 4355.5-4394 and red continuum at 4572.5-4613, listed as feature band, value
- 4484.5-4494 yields -0.03 mag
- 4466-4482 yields 0.01 mag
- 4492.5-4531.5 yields -0.03 mag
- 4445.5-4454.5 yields -0.03 mag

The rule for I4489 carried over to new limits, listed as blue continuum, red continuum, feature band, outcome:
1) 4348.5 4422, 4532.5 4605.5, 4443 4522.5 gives -0.01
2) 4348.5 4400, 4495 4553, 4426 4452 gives -0.01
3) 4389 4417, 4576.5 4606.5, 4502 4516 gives -0.08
